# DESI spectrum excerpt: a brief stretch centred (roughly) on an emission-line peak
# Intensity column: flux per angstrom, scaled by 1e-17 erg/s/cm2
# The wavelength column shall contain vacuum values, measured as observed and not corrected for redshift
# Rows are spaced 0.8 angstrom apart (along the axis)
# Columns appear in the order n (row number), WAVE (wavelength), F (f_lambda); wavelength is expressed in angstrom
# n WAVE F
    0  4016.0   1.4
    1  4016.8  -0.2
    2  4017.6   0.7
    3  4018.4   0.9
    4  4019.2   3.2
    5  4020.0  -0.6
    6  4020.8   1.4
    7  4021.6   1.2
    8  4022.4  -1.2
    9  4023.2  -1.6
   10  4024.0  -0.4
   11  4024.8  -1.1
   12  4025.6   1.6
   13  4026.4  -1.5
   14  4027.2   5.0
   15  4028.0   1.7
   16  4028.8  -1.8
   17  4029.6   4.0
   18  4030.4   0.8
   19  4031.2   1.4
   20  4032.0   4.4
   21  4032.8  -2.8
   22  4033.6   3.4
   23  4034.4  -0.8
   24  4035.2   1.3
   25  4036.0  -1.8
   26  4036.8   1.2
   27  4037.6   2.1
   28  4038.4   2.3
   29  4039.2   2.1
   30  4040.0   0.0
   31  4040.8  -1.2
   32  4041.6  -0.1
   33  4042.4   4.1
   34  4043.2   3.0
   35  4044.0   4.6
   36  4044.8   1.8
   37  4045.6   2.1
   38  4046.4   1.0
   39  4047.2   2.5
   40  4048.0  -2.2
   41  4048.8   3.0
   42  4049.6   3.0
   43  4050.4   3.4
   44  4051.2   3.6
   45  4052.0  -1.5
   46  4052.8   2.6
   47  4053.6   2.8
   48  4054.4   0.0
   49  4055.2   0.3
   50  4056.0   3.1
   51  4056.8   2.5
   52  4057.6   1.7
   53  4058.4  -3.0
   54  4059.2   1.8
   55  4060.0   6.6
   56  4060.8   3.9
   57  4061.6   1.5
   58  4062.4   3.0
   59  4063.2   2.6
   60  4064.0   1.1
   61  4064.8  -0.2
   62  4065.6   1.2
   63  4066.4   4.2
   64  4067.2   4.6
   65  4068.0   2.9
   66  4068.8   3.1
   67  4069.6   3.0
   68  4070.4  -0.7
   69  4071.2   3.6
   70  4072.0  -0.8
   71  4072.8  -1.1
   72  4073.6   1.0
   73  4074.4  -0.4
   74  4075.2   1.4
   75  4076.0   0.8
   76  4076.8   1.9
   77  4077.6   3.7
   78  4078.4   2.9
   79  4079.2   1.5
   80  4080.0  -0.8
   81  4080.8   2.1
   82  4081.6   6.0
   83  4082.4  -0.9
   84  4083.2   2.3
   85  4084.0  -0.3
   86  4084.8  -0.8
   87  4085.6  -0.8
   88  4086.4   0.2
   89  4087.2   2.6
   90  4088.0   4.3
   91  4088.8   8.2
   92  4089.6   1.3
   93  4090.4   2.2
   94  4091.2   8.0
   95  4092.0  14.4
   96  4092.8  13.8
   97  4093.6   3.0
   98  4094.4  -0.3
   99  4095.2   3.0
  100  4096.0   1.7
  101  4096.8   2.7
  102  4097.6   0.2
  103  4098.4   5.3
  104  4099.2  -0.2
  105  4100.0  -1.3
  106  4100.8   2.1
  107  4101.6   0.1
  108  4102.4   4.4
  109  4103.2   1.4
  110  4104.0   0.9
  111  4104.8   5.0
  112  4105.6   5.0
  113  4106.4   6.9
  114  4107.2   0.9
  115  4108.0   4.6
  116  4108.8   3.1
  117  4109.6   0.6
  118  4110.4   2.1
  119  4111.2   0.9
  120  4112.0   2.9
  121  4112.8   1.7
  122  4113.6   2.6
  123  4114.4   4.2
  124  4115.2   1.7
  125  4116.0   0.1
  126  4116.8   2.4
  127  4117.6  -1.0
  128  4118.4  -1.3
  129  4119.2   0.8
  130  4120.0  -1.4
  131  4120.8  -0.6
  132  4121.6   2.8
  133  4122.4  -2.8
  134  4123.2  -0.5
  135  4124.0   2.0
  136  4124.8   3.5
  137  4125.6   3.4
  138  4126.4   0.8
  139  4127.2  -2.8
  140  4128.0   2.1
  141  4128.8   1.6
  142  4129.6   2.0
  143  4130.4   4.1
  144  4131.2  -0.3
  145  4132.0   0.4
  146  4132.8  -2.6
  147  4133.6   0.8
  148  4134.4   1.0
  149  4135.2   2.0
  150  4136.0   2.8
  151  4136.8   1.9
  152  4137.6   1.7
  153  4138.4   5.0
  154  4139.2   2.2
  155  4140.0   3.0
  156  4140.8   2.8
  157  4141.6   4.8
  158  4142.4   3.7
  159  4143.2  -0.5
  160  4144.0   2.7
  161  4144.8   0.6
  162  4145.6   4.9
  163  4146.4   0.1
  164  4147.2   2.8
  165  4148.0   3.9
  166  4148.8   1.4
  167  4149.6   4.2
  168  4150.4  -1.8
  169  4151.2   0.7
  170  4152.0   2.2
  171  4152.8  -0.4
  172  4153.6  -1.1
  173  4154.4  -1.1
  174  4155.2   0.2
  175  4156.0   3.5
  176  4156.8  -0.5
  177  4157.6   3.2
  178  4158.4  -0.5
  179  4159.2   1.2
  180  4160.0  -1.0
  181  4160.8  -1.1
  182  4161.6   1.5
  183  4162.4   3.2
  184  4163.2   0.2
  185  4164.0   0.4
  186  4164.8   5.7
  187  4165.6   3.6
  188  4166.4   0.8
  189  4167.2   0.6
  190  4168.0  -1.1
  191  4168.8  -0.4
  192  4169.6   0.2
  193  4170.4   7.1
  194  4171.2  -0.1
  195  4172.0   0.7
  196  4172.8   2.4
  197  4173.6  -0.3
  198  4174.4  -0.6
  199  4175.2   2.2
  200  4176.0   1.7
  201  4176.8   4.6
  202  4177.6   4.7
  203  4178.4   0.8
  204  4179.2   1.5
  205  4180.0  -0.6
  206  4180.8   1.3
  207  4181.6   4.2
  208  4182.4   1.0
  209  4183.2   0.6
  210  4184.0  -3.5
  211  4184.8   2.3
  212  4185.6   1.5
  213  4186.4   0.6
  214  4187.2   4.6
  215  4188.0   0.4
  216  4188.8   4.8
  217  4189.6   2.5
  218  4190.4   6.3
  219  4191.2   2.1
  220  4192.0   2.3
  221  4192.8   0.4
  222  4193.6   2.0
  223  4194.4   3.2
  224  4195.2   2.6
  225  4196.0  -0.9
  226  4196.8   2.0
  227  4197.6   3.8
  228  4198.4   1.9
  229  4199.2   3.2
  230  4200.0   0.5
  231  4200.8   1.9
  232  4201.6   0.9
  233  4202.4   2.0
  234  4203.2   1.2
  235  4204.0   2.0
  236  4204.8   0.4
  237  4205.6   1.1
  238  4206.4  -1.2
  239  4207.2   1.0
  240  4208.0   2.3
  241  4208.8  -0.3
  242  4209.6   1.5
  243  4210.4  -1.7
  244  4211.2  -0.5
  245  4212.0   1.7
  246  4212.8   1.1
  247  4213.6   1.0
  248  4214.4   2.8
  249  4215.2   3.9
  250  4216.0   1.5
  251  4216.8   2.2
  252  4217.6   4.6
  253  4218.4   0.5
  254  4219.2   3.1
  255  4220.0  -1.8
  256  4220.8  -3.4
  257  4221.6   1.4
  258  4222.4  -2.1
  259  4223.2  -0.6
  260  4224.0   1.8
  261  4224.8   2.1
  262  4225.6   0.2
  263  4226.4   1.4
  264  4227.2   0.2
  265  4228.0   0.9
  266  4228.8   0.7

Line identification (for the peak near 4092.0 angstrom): [O II] 3727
